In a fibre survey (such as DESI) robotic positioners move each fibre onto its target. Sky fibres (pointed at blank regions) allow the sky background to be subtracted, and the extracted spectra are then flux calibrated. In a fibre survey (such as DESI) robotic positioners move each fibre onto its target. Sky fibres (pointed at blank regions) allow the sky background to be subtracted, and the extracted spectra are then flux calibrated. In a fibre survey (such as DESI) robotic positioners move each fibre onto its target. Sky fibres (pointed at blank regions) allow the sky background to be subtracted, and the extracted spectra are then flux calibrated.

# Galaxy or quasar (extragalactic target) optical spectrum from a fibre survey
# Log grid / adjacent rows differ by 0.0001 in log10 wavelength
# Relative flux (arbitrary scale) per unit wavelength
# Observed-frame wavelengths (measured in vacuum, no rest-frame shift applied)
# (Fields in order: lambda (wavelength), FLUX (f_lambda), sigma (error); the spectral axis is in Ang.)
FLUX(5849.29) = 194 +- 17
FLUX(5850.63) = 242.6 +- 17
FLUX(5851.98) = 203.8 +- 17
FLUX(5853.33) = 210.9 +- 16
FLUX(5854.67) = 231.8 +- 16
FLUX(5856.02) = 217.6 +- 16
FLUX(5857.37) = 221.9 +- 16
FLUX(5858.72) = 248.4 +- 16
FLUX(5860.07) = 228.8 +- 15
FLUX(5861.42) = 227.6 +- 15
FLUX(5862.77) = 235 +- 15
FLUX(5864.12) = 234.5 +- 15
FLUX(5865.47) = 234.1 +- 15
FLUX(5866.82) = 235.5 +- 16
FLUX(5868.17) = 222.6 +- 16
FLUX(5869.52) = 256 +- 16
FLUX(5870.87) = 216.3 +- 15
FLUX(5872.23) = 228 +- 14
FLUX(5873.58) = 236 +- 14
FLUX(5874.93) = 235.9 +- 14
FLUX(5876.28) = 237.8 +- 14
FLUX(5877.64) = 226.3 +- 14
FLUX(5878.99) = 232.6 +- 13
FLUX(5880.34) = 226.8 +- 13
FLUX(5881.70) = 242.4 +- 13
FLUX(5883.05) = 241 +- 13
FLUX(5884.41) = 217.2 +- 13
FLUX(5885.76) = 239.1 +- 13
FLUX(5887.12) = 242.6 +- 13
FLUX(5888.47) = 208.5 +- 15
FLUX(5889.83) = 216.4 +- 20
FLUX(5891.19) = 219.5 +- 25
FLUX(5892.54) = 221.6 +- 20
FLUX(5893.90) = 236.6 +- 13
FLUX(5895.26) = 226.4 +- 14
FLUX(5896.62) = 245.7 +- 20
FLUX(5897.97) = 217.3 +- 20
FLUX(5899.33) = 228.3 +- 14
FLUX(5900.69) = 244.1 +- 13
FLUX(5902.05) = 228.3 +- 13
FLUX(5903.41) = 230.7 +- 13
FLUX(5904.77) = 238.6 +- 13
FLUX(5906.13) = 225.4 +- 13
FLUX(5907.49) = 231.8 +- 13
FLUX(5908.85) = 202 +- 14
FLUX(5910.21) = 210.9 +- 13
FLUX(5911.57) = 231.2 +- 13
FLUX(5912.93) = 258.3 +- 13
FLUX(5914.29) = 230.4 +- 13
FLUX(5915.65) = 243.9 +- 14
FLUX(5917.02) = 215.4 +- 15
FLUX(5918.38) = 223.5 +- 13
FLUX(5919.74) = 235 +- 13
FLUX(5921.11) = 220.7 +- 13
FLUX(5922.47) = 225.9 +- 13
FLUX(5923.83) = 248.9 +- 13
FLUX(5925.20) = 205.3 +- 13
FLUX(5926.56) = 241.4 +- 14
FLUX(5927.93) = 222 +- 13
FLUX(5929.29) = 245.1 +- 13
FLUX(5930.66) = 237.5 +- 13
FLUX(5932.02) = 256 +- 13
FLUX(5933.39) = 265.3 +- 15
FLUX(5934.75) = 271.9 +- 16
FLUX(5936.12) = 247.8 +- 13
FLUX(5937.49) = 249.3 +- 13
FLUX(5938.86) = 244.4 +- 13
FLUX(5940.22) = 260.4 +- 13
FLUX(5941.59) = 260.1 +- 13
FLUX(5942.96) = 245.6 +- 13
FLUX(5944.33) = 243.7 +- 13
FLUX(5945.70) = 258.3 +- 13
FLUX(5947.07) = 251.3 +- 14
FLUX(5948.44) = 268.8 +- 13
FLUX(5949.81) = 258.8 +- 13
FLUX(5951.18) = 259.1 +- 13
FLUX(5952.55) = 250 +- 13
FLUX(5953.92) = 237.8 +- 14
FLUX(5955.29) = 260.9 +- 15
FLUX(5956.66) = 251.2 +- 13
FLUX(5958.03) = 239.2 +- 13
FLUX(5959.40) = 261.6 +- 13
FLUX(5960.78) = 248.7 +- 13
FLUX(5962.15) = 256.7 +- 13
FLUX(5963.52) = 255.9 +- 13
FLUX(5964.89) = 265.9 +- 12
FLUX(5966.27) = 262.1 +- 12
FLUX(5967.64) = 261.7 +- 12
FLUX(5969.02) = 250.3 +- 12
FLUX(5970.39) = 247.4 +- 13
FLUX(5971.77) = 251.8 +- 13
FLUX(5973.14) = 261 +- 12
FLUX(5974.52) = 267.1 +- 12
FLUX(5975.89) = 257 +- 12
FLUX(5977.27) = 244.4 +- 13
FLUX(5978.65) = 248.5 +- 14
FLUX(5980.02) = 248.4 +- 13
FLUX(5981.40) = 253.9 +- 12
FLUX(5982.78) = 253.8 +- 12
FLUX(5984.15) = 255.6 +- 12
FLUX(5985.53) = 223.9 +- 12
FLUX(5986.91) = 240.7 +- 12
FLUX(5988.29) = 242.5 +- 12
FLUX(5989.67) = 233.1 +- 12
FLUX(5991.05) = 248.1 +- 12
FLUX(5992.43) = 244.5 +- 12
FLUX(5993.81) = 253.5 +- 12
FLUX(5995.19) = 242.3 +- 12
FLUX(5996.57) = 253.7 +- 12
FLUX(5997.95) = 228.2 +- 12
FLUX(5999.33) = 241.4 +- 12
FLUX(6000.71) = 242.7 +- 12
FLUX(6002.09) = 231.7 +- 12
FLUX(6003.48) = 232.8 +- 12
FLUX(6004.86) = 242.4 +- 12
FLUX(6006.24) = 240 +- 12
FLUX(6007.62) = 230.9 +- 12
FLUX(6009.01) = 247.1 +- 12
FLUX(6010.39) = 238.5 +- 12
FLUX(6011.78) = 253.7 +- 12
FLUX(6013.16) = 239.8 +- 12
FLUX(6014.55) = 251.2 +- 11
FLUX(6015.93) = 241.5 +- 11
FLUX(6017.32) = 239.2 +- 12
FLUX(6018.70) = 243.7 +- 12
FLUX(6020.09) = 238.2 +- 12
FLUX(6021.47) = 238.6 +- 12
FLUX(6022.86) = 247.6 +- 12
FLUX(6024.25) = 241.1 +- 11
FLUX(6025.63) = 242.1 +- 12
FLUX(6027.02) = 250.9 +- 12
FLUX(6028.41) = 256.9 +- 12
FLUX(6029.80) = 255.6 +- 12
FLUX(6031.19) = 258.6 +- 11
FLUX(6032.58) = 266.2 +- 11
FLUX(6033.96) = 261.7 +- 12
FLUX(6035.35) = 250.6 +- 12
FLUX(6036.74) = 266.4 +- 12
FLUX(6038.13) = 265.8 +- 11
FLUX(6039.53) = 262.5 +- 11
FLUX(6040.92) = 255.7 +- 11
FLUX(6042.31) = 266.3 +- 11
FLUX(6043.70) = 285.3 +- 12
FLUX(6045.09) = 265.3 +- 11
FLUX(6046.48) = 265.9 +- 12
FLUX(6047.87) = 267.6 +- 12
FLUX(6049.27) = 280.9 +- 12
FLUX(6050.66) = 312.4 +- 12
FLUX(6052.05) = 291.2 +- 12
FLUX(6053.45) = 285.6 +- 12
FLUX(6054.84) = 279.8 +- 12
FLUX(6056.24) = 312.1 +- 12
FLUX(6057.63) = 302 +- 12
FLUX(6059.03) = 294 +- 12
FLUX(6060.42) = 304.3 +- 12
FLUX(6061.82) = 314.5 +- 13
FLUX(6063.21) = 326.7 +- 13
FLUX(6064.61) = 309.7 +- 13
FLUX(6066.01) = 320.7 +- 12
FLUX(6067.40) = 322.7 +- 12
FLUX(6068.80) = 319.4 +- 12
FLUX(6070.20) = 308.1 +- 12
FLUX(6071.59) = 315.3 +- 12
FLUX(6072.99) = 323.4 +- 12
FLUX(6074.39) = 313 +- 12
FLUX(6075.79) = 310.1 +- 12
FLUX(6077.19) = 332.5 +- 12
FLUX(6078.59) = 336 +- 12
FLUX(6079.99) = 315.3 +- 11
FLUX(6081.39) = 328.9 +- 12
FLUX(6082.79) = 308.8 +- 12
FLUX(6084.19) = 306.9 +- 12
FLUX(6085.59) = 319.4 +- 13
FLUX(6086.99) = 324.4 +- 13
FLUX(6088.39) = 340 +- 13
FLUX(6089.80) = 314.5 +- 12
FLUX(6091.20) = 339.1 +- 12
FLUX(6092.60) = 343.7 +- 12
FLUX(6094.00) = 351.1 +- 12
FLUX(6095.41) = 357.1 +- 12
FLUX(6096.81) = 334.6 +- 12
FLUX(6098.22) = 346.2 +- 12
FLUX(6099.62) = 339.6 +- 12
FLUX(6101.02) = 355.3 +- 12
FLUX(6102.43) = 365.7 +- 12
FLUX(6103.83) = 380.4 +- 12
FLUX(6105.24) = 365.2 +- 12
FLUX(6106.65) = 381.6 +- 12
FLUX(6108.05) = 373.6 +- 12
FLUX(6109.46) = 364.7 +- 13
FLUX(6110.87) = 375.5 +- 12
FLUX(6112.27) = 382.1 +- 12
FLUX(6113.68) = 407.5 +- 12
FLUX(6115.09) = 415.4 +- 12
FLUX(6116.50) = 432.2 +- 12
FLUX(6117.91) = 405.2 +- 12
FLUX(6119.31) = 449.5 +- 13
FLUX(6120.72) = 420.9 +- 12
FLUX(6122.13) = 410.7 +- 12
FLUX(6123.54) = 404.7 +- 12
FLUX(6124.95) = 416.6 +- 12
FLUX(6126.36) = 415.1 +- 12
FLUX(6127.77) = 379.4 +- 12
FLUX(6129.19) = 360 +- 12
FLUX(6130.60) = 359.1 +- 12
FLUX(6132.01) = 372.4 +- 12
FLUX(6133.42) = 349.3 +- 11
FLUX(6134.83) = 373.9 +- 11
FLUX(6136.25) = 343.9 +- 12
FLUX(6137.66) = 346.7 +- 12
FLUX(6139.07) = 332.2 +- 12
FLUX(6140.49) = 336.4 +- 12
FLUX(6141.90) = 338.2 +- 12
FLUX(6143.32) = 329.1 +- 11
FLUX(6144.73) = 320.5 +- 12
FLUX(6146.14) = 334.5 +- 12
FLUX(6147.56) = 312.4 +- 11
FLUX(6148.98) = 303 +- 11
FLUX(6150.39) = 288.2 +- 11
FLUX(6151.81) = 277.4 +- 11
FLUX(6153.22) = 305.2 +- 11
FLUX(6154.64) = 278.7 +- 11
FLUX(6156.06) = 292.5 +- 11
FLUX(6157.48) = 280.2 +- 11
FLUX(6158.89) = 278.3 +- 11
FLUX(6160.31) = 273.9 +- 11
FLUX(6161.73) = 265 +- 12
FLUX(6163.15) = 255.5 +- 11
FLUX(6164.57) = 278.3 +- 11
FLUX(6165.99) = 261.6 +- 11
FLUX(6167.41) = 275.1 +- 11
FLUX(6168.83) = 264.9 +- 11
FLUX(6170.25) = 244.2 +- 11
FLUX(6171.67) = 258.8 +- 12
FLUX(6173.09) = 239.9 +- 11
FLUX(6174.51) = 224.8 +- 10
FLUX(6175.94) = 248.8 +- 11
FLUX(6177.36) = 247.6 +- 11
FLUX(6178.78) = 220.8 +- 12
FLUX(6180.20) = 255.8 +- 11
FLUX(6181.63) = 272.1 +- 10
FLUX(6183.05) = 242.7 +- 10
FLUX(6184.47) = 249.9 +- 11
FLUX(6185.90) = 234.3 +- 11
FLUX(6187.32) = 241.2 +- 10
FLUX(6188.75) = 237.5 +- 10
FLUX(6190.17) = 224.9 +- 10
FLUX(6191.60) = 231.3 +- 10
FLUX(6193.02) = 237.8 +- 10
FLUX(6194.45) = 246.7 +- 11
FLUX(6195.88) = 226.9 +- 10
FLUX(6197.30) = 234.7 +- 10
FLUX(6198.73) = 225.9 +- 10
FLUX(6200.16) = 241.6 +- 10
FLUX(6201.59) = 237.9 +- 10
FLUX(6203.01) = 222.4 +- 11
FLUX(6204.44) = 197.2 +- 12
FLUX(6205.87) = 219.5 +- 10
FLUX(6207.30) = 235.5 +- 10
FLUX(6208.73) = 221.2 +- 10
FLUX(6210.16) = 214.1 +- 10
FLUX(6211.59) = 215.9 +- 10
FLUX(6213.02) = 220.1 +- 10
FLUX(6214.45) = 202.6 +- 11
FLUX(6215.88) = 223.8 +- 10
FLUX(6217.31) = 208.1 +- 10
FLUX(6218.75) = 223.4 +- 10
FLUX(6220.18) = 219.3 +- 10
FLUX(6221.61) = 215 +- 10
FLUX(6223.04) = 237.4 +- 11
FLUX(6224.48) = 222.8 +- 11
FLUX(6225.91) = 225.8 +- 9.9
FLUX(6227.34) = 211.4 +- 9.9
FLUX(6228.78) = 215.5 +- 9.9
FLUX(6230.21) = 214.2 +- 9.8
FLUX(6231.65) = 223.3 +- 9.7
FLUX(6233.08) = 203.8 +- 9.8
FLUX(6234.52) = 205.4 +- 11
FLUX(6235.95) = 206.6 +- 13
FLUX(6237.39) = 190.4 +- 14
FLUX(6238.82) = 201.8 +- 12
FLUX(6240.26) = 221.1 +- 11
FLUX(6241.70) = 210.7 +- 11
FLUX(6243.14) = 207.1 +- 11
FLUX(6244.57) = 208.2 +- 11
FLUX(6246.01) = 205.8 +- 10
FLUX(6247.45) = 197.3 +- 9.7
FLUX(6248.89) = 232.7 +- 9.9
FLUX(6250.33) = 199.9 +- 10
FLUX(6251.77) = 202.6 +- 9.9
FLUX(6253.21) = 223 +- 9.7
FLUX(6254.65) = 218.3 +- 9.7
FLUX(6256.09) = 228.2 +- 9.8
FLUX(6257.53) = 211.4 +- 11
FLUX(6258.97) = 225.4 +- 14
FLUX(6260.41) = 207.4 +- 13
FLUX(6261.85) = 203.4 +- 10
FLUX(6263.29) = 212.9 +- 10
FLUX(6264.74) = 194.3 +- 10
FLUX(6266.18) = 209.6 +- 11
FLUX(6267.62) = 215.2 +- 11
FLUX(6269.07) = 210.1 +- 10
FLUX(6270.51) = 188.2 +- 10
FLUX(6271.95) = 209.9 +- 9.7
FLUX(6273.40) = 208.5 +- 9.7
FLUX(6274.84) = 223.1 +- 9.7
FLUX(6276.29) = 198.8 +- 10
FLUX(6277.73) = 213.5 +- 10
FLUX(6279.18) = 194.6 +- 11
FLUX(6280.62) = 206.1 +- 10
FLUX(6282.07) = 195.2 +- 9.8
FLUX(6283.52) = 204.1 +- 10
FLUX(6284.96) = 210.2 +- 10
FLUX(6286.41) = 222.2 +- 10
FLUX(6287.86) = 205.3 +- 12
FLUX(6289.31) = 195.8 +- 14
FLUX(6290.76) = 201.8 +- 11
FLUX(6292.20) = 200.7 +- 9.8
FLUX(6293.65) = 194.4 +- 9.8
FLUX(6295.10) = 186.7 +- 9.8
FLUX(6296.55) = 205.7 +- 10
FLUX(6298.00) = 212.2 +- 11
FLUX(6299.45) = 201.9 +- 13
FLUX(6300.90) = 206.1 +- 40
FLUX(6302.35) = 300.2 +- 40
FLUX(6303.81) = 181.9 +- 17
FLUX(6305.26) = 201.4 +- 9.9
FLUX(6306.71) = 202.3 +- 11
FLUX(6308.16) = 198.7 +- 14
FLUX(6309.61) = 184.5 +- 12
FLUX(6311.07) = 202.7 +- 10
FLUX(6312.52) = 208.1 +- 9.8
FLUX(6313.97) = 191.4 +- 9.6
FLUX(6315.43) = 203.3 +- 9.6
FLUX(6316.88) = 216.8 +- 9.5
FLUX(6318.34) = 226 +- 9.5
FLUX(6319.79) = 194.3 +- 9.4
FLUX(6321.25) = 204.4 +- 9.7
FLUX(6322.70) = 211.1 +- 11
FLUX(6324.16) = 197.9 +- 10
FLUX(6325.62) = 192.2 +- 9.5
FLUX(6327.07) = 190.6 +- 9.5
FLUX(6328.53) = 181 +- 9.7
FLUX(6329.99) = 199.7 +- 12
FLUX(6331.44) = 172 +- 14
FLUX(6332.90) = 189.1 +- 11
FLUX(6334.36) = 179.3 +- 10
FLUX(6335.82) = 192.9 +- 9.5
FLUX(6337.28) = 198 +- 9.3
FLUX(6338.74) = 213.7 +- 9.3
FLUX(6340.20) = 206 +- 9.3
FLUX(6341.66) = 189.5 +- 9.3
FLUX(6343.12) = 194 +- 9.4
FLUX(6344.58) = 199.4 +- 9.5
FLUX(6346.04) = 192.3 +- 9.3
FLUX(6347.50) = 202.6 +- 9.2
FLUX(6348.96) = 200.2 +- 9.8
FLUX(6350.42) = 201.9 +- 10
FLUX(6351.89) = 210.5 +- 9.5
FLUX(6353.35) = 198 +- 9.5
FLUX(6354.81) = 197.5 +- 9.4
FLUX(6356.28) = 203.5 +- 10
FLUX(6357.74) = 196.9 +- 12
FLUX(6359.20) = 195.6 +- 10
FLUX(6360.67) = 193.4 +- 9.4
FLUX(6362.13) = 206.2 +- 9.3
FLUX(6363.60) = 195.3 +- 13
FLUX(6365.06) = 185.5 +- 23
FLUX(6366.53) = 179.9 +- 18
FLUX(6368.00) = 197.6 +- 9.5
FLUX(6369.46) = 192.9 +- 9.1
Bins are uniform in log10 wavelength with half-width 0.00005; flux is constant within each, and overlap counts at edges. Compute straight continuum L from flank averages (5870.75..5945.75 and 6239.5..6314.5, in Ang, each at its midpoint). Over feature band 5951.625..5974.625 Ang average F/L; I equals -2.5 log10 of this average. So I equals -0.11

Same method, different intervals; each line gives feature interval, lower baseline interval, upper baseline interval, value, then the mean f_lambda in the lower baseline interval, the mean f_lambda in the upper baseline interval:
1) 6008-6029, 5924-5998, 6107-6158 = 0.17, 250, 358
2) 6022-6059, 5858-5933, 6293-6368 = -0.22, 231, 200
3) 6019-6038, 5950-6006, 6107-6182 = 0.08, 249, 326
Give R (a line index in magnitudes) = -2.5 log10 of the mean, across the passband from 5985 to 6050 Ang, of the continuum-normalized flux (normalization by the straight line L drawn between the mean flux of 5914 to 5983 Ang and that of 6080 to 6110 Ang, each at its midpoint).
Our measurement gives 0.18 mag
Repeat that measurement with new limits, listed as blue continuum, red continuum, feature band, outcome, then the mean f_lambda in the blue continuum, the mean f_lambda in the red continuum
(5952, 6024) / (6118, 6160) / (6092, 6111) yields -0.12 mag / 247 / 345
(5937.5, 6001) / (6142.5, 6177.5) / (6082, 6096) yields -0.23 mag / 251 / 278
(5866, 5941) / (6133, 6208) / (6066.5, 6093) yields -0.24 mag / 234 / 269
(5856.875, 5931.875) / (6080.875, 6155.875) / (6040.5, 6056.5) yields 0.13 mag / 231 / 355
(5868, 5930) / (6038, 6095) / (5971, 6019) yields 0.12 mag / 230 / 307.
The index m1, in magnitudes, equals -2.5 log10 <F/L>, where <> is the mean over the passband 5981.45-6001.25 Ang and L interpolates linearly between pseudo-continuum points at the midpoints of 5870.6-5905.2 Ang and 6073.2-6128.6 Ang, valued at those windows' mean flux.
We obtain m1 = 0.21 mag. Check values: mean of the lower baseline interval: 230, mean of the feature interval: 244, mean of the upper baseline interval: 363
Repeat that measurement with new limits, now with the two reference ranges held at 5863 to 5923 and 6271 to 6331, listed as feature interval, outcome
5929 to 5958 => -0.12 mag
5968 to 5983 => -0.13 mag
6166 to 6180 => -0.17 mag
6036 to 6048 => -0.21 mag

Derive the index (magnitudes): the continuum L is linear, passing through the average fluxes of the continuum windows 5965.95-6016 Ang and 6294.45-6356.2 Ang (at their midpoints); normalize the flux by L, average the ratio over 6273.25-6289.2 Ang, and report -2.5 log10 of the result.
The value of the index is 0.00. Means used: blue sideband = 246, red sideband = 201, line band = 207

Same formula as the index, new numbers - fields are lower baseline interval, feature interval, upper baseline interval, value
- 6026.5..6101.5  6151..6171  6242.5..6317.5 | -0.06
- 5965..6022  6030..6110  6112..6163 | -0.04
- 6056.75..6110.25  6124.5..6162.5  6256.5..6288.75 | -0.12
